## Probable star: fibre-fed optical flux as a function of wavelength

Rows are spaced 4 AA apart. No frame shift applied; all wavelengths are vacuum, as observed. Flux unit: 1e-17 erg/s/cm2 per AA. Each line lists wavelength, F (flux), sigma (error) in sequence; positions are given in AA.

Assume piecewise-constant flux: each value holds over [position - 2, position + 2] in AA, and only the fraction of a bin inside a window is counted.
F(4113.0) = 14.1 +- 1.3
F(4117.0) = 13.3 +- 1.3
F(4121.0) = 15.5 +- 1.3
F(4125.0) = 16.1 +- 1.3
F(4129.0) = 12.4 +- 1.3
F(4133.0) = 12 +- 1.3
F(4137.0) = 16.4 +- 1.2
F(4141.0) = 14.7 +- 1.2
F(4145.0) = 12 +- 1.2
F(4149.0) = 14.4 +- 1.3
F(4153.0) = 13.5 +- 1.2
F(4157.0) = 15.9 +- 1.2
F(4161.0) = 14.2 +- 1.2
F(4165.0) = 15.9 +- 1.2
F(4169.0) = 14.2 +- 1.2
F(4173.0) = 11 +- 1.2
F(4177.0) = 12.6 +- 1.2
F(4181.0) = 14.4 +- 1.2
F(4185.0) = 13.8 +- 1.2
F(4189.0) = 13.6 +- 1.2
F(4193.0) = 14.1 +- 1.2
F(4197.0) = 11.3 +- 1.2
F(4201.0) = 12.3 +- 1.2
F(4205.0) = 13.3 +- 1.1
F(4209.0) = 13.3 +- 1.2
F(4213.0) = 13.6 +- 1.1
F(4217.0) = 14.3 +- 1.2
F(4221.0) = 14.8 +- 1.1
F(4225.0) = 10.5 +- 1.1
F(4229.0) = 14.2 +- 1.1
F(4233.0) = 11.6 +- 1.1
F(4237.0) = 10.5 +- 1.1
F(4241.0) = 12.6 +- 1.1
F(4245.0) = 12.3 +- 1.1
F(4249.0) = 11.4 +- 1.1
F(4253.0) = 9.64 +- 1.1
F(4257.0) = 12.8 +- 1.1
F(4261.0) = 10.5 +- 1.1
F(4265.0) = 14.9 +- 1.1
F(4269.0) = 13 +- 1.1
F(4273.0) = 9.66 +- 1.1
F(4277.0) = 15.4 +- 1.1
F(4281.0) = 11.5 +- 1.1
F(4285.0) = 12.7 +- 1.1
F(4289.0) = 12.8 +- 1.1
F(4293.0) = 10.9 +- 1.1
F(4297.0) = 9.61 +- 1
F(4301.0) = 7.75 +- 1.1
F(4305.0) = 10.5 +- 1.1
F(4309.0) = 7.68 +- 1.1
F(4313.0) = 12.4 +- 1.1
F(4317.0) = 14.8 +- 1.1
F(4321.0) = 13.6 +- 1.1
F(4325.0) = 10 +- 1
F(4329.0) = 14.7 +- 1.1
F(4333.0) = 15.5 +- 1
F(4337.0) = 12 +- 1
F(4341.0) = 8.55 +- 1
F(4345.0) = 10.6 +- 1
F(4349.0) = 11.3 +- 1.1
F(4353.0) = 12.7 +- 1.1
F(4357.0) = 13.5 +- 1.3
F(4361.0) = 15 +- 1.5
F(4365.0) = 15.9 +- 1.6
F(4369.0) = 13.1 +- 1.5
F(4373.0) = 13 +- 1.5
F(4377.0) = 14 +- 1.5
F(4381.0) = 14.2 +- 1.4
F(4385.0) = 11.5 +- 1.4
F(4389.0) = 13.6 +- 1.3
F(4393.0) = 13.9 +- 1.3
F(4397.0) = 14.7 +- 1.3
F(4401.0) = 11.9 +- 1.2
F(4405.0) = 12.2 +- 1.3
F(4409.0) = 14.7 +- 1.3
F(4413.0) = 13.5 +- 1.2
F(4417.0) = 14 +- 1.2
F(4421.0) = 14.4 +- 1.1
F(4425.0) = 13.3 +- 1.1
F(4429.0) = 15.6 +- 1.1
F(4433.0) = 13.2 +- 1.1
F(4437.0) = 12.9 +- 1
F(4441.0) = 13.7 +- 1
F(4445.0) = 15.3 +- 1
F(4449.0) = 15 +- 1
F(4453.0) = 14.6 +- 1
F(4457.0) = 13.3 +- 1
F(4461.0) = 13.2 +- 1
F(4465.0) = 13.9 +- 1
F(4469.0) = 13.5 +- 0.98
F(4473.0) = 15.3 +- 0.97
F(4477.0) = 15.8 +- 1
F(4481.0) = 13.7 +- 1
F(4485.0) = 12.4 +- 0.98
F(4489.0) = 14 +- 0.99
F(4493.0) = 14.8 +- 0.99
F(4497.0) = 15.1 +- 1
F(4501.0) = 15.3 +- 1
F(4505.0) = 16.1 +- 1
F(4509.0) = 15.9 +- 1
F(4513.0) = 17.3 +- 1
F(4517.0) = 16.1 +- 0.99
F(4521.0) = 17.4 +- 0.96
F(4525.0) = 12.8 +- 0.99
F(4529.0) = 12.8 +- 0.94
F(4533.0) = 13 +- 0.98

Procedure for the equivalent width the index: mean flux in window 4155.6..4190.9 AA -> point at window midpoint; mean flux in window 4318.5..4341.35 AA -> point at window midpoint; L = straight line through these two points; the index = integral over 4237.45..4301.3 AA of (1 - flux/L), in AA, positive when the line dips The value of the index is 6.8 AA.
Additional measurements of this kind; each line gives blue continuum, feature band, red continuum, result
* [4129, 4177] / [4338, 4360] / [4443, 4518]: 4.40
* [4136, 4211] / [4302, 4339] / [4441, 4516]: 5.08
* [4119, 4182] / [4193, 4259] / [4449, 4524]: 8.29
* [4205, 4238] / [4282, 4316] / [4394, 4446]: 6.59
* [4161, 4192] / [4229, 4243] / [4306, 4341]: 1.27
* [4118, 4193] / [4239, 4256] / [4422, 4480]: 3.03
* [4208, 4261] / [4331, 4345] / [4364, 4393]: 1.48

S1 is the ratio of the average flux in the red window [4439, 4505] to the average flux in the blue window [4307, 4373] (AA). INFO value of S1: 1.14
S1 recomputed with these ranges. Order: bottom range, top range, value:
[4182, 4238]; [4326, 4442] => 1.02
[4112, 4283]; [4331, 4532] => 1.05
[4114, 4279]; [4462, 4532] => 1.12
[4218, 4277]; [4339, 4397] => 1.07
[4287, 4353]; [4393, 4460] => 1.21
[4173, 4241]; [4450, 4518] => 1.14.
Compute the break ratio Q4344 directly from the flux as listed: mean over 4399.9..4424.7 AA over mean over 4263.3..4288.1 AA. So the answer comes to 1.1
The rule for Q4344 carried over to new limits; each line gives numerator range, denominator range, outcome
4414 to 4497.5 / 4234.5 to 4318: 1.22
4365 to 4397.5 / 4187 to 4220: 1.02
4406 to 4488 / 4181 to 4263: 1.12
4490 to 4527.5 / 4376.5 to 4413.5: 1.16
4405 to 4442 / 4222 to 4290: 1.14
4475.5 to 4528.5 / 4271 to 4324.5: 1.32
